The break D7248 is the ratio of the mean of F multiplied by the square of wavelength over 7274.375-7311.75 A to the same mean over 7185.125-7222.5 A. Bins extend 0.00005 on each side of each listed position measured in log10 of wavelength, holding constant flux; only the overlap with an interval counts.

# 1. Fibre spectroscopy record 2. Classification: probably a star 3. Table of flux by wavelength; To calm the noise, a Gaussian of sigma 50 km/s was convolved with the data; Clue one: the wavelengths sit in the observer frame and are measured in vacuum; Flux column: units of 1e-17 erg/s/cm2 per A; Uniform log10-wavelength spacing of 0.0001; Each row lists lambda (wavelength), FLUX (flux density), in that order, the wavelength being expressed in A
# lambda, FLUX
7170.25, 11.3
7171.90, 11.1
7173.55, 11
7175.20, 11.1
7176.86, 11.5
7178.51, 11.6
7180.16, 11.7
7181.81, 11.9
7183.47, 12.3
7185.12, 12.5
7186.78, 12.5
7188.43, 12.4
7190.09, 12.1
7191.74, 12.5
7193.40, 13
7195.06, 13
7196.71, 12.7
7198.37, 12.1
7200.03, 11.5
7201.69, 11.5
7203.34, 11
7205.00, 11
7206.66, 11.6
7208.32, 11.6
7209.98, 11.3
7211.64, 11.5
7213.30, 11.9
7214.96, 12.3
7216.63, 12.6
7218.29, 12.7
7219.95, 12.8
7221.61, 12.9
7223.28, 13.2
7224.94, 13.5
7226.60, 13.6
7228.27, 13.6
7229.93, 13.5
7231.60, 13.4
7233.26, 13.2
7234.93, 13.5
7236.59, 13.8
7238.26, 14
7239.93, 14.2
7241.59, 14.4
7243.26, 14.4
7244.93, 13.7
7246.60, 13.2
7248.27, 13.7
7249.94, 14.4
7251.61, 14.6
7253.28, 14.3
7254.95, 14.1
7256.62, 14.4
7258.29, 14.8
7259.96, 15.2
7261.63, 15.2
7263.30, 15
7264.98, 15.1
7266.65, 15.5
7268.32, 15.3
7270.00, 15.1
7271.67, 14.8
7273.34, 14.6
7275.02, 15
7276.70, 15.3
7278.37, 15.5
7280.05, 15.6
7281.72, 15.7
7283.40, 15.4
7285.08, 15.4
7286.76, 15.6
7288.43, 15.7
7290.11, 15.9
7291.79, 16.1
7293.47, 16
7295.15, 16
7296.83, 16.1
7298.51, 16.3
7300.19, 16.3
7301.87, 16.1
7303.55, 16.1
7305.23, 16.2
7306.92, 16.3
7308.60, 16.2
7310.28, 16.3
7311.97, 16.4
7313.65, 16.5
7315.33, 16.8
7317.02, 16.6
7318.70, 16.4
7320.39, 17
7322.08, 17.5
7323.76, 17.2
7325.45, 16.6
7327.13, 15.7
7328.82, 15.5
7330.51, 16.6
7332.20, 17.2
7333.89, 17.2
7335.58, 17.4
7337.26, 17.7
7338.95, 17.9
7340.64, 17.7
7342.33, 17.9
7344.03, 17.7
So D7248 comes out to 1.34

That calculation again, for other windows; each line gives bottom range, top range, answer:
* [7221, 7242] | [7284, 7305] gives 1.20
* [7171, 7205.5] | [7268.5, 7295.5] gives 1.33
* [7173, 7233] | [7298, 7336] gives 1.39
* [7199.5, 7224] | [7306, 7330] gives 1.42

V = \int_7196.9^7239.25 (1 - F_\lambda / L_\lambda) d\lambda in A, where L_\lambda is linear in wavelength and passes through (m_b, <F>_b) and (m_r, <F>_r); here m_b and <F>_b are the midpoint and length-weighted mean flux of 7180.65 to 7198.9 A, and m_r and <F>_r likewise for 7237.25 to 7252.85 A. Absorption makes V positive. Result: 2.3 A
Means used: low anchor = 12.4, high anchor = 14.1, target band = 12.6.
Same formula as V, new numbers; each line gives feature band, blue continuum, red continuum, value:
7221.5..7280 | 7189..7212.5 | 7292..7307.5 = -1.2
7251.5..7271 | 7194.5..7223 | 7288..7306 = -0.6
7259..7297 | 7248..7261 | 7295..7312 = -0.3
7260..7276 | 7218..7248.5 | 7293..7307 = -0.2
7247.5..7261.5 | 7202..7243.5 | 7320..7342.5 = -0.4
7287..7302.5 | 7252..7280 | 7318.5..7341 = -0.2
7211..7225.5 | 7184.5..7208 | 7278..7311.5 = 0.4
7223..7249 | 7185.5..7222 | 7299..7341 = -0.6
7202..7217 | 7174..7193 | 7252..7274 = 1.6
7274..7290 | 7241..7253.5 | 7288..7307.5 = 0.0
